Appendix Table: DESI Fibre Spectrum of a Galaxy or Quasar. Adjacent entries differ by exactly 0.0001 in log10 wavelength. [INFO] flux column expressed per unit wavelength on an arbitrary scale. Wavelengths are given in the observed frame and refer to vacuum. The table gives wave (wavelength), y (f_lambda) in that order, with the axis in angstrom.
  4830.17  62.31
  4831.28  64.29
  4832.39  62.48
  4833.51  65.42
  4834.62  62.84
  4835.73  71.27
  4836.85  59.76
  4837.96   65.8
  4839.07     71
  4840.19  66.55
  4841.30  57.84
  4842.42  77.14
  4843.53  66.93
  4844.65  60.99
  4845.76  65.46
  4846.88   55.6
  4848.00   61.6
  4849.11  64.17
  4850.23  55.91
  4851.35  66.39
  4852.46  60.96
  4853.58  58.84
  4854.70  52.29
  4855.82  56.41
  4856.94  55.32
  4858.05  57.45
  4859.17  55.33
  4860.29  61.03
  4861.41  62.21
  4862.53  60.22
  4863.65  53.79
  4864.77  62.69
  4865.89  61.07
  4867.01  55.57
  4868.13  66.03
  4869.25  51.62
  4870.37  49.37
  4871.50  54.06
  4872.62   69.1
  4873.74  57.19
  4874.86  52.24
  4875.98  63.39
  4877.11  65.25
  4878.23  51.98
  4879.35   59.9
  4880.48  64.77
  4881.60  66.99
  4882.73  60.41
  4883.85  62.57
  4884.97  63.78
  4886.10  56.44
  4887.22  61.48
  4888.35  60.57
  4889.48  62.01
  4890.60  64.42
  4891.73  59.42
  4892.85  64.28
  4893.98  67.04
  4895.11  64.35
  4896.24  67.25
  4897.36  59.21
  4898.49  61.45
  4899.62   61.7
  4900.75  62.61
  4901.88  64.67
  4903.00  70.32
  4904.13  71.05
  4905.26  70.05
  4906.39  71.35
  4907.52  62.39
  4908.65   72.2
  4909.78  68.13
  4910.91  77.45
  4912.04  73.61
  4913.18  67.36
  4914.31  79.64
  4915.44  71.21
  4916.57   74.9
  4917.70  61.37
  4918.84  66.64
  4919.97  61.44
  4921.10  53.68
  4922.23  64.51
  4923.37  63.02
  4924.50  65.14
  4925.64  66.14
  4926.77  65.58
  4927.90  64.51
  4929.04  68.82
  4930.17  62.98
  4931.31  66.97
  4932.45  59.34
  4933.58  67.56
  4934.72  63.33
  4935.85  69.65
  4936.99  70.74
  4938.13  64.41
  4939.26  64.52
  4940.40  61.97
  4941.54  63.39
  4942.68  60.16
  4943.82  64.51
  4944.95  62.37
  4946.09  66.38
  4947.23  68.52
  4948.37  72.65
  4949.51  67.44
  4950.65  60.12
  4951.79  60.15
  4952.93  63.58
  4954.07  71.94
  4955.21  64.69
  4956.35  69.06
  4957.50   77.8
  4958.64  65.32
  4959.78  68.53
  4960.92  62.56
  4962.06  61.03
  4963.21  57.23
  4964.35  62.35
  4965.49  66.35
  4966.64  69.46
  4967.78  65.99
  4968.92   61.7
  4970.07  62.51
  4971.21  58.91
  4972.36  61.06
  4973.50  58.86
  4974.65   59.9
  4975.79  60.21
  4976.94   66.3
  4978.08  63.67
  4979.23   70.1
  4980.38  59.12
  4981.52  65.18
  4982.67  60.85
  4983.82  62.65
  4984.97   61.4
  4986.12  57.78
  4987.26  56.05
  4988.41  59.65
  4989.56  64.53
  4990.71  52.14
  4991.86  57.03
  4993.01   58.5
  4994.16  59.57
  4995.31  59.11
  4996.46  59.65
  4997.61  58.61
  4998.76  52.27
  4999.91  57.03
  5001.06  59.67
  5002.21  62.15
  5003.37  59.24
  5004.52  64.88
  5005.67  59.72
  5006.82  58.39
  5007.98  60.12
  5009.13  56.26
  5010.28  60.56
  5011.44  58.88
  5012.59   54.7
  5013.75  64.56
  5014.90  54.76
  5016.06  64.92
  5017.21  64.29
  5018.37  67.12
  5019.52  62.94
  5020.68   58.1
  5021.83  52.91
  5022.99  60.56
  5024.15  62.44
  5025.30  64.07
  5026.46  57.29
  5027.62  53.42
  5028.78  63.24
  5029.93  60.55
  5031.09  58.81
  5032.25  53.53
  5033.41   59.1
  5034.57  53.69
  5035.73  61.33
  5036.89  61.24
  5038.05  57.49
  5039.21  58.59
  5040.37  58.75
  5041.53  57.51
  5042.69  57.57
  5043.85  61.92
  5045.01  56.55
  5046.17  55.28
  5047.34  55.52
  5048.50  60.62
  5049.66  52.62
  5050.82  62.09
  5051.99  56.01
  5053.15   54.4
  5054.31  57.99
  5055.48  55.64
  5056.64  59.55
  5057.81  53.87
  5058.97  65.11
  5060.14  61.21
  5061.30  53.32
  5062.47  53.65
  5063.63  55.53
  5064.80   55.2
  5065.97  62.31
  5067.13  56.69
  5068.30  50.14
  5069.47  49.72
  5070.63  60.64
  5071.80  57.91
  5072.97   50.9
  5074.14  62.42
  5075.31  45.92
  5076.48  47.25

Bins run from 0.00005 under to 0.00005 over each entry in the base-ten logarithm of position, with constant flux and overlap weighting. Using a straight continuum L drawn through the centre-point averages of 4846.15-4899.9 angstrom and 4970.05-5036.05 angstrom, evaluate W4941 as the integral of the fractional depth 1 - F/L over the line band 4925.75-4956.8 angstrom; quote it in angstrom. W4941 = -2.8 angstrom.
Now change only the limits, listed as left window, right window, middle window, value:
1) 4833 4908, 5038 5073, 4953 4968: -1.7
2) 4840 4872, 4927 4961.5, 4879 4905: -0.5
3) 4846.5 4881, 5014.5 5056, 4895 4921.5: -3.9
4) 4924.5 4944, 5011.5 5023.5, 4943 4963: -0.7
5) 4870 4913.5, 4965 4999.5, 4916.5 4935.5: -0.5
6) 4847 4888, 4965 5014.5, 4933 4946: -1.0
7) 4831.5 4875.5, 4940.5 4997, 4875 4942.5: -3.4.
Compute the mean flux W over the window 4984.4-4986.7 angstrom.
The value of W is 59.7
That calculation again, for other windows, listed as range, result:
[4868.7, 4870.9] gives 50.5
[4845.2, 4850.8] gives 60.5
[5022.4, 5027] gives 61.1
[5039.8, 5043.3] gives 58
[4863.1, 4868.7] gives 59.9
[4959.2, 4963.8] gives 62.4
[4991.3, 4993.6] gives 57.8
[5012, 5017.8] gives 60.6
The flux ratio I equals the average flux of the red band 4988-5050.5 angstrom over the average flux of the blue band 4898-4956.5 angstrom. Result 0.89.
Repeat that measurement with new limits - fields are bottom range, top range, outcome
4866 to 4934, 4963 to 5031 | 0.95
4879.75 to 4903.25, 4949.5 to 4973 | 1.02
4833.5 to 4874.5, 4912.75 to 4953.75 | 1.08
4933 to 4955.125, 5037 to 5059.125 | 0.88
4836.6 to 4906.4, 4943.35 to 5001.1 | 1.02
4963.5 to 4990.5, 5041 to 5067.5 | 0.92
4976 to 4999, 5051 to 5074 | 0.94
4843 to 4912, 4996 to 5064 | 0.95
